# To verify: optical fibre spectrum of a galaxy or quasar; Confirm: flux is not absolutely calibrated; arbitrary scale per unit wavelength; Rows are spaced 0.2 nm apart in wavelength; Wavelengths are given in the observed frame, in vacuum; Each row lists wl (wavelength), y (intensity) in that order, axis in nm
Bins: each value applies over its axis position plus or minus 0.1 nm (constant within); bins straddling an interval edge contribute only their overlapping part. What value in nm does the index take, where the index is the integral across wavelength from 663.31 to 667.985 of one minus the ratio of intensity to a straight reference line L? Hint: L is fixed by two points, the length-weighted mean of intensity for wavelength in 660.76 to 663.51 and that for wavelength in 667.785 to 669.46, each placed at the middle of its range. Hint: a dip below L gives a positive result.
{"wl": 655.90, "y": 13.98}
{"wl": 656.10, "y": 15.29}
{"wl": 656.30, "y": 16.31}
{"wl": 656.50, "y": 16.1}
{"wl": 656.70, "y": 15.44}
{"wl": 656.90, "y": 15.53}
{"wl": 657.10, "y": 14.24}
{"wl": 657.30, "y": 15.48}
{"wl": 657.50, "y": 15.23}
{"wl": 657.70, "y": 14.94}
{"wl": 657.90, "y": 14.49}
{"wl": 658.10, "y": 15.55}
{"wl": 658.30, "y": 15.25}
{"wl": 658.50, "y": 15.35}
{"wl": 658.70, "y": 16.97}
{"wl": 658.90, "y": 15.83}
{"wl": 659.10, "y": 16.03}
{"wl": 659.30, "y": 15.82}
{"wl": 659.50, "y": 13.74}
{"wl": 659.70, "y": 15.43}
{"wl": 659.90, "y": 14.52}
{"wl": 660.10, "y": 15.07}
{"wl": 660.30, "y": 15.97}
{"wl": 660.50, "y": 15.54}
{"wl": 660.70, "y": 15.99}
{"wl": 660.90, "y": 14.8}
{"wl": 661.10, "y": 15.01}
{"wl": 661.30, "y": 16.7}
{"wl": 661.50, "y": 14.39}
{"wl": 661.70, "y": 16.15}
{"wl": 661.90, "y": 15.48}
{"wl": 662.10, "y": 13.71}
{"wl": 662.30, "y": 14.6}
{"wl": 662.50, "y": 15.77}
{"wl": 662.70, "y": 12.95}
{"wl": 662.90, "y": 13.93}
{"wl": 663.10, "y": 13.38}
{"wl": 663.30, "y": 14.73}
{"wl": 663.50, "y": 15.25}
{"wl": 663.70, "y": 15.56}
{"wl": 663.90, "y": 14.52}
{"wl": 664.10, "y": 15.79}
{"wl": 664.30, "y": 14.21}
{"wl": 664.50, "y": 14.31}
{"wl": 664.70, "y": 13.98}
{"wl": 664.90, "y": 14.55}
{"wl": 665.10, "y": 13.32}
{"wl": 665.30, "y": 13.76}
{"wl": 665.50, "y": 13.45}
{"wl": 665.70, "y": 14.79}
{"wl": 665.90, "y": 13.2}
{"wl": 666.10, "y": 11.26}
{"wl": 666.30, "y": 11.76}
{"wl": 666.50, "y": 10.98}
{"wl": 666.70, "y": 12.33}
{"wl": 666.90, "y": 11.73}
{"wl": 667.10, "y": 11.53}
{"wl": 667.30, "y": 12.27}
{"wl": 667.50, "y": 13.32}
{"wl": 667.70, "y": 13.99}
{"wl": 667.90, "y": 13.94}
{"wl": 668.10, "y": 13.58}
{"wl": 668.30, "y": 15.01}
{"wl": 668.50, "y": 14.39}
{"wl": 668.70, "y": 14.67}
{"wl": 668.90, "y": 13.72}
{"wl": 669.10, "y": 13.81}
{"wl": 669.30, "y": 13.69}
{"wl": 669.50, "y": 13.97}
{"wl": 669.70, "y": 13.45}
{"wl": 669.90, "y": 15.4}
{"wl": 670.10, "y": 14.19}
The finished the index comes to 0.30 nm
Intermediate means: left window 14.8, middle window 13.5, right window 14.1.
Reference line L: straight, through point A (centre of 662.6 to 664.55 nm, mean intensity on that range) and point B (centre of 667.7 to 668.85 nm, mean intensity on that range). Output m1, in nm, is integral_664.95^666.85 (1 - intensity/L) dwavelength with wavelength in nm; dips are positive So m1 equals 0.21 nm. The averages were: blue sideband 14.5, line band 12.8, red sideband 14.3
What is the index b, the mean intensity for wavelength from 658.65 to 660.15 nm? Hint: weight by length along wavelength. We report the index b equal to 15.4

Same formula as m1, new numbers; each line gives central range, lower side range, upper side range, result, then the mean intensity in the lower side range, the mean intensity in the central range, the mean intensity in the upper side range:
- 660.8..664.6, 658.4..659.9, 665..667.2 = -0.22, 15.5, 14.8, 12.6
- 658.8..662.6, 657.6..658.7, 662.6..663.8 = -0.13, 15.3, 15.3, 14.3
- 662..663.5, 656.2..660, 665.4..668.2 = -0.03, 15.4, 14.2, 12.7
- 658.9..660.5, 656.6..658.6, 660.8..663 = -0.03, 15.2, 15.3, 14.9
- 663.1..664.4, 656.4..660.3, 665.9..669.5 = -0.08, 15.3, 14.9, 13.1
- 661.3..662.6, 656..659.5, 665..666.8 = -0.10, 15.5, 15.1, 12.8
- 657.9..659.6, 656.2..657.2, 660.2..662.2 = -0.01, 15.5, 15.5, 15.4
